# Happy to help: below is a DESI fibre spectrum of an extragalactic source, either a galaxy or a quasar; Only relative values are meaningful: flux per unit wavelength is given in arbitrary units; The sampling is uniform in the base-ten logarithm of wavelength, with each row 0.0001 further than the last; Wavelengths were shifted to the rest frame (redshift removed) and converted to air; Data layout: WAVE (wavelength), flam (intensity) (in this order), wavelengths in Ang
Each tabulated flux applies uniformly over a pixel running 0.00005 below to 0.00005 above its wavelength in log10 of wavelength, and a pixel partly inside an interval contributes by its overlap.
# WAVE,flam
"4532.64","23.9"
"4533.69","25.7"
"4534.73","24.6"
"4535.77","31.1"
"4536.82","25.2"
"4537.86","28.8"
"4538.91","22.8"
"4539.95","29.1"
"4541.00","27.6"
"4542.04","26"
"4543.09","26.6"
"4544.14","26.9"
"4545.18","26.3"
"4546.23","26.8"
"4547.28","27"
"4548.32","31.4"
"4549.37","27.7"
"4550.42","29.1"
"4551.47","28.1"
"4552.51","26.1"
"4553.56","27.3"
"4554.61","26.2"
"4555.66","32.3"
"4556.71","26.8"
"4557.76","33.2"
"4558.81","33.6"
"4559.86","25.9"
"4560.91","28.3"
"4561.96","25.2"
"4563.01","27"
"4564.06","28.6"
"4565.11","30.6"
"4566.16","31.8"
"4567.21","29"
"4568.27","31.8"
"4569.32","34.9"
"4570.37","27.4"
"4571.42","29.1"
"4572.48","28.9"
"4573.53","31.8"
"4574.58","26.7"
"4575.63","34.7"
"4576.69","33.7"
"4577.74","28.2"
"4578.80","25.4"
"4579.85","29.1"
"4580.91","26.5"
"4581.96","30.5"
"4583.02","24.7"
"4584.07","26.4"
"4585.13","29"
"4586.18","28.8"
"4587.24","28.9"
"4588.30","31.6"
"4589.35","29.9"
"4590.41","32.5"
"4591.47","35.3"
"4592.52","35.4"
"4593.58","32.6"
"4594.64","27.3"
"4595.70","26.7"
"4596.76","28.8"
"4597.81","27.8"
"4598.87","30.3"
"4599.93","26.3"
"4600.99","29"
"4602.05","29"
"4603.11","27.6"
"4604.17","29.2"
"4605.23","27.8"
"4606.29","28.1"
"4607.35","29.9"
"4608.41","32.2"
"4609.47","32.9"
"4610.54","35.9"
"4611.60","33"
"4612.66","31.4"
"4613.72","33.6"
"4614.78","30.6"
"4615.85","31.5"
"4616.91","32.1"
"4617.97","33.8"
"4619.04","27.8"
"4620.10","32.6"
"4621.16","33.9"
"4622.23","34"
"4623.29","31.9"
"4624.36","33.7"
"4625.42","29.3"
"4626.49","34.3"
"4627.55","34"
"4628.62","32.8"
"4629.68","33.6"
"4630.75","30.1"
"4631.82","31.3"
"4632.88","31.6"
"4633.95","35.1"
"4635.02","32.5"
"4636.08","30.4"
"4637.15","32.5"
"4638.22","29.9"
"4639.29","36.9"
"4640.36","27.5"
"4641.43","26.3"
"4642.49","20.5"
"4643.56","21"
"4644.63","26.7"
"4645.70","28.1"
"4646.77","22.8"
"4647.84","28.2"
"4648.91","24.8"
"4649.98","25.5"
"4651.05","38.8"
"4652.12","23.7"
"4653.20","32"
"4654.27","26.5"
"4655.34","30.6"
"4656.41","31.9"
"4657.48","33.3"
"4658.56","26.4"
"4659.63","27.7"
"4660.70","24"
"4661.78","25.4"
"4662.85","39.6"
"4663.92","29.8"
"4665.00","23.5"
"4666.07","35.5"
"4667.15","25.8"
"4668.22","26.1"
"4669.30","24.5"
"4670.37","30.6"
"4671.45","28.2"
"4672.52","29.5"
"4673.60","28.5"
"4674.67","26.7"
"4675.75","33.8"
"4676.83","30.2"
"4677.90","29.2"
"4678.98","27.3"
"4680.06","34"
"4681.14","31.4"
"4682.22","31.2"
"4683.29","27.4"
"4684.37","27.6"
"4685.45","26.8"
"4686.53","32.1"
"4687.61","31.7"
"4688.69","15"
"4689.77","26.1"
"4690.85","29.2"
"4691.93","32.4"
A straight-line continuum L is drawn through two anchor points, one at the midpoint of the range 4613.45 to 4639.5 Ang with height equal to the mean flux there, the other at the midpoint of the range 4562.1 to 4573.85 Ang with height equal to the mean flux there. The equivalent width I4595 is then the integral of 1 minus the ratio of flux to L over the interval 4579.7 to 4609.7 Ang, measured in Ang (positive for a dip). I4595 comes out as 1.5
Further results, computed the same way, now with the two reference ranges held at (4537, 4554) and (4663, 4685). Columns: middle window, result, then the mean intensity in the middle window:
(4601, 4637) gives -4.2 Ang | 31.7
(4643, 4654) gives 0.7 Ang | 27.1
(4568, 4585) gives -0.9 Ang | 29.3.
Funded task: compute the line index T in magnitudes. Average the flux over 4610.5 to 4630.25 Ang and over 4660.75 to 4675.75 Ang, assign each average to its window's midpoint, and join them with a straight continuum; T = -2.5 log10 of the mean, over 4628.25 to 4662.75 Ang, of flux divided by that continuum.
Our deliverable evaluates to 0.05 mag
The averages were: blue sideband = 32.5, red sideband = 28.8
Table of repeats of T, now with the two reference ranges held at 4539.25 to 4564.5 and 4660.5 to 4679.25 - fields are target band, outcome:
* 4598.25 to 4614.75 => -0.07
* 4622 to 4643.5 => -0.09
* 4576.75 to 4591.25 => -0.02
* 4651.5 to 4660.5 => 0.00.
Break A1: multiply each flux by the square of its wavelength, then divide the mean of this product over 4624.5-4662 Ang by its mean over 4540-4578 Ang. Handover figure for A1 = 1.1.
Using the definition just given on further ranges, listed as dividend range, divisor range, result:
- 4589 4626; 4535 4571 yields 1.12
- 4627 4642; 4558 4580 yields 1.10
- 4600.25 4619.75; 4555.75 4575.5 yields 1.06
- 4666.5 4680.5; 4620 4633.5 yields 0.90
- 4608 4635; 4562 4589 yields 1.13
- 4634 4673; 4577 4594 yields 0.99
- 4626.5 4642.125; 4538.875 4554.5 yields 1.20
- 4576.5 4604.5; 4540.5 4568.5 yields 1.05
